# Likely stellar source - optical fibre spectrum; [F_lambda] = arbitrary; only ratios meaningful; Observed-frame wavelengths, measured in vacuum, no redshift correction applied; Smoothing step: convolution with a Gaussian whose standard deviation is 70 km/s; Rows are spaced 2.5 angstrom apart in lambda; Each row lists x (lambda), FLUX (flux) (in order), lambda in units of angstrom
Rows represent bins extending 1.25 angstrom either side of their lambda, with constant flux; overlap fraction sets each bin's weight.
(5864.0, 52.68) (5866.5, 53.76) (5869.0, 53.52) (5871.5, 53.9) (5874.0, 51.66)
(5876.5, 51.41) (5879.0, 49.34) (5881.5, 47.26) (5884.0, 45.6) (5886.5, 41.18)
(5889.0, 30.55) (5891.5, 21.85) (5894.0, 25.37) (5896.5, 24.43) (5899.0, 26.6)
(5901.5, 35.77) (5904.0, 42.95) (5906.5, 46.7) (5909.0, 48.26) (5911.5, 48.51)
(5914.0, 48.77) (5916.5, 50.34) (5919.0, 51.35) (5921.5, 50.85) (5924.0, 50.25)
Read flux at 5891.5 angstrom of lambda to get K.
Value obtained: 21.85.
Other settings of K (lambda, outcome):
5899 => 26.6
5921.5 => 50.85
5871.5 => 53.9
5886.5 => 41.18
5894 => 25.37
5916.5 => 50.34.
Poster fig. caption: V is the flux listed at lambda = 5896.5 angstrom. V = 24.43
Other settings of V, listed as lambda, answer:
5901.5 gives 35.77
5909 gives 48.26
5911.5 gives 48.51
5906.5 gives 46.7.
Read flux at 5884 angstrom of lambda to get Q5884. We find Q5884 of 45.6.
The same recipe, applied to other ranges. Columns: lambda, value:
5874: 51.66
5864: 52.68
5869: 53.52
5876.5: 51.41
